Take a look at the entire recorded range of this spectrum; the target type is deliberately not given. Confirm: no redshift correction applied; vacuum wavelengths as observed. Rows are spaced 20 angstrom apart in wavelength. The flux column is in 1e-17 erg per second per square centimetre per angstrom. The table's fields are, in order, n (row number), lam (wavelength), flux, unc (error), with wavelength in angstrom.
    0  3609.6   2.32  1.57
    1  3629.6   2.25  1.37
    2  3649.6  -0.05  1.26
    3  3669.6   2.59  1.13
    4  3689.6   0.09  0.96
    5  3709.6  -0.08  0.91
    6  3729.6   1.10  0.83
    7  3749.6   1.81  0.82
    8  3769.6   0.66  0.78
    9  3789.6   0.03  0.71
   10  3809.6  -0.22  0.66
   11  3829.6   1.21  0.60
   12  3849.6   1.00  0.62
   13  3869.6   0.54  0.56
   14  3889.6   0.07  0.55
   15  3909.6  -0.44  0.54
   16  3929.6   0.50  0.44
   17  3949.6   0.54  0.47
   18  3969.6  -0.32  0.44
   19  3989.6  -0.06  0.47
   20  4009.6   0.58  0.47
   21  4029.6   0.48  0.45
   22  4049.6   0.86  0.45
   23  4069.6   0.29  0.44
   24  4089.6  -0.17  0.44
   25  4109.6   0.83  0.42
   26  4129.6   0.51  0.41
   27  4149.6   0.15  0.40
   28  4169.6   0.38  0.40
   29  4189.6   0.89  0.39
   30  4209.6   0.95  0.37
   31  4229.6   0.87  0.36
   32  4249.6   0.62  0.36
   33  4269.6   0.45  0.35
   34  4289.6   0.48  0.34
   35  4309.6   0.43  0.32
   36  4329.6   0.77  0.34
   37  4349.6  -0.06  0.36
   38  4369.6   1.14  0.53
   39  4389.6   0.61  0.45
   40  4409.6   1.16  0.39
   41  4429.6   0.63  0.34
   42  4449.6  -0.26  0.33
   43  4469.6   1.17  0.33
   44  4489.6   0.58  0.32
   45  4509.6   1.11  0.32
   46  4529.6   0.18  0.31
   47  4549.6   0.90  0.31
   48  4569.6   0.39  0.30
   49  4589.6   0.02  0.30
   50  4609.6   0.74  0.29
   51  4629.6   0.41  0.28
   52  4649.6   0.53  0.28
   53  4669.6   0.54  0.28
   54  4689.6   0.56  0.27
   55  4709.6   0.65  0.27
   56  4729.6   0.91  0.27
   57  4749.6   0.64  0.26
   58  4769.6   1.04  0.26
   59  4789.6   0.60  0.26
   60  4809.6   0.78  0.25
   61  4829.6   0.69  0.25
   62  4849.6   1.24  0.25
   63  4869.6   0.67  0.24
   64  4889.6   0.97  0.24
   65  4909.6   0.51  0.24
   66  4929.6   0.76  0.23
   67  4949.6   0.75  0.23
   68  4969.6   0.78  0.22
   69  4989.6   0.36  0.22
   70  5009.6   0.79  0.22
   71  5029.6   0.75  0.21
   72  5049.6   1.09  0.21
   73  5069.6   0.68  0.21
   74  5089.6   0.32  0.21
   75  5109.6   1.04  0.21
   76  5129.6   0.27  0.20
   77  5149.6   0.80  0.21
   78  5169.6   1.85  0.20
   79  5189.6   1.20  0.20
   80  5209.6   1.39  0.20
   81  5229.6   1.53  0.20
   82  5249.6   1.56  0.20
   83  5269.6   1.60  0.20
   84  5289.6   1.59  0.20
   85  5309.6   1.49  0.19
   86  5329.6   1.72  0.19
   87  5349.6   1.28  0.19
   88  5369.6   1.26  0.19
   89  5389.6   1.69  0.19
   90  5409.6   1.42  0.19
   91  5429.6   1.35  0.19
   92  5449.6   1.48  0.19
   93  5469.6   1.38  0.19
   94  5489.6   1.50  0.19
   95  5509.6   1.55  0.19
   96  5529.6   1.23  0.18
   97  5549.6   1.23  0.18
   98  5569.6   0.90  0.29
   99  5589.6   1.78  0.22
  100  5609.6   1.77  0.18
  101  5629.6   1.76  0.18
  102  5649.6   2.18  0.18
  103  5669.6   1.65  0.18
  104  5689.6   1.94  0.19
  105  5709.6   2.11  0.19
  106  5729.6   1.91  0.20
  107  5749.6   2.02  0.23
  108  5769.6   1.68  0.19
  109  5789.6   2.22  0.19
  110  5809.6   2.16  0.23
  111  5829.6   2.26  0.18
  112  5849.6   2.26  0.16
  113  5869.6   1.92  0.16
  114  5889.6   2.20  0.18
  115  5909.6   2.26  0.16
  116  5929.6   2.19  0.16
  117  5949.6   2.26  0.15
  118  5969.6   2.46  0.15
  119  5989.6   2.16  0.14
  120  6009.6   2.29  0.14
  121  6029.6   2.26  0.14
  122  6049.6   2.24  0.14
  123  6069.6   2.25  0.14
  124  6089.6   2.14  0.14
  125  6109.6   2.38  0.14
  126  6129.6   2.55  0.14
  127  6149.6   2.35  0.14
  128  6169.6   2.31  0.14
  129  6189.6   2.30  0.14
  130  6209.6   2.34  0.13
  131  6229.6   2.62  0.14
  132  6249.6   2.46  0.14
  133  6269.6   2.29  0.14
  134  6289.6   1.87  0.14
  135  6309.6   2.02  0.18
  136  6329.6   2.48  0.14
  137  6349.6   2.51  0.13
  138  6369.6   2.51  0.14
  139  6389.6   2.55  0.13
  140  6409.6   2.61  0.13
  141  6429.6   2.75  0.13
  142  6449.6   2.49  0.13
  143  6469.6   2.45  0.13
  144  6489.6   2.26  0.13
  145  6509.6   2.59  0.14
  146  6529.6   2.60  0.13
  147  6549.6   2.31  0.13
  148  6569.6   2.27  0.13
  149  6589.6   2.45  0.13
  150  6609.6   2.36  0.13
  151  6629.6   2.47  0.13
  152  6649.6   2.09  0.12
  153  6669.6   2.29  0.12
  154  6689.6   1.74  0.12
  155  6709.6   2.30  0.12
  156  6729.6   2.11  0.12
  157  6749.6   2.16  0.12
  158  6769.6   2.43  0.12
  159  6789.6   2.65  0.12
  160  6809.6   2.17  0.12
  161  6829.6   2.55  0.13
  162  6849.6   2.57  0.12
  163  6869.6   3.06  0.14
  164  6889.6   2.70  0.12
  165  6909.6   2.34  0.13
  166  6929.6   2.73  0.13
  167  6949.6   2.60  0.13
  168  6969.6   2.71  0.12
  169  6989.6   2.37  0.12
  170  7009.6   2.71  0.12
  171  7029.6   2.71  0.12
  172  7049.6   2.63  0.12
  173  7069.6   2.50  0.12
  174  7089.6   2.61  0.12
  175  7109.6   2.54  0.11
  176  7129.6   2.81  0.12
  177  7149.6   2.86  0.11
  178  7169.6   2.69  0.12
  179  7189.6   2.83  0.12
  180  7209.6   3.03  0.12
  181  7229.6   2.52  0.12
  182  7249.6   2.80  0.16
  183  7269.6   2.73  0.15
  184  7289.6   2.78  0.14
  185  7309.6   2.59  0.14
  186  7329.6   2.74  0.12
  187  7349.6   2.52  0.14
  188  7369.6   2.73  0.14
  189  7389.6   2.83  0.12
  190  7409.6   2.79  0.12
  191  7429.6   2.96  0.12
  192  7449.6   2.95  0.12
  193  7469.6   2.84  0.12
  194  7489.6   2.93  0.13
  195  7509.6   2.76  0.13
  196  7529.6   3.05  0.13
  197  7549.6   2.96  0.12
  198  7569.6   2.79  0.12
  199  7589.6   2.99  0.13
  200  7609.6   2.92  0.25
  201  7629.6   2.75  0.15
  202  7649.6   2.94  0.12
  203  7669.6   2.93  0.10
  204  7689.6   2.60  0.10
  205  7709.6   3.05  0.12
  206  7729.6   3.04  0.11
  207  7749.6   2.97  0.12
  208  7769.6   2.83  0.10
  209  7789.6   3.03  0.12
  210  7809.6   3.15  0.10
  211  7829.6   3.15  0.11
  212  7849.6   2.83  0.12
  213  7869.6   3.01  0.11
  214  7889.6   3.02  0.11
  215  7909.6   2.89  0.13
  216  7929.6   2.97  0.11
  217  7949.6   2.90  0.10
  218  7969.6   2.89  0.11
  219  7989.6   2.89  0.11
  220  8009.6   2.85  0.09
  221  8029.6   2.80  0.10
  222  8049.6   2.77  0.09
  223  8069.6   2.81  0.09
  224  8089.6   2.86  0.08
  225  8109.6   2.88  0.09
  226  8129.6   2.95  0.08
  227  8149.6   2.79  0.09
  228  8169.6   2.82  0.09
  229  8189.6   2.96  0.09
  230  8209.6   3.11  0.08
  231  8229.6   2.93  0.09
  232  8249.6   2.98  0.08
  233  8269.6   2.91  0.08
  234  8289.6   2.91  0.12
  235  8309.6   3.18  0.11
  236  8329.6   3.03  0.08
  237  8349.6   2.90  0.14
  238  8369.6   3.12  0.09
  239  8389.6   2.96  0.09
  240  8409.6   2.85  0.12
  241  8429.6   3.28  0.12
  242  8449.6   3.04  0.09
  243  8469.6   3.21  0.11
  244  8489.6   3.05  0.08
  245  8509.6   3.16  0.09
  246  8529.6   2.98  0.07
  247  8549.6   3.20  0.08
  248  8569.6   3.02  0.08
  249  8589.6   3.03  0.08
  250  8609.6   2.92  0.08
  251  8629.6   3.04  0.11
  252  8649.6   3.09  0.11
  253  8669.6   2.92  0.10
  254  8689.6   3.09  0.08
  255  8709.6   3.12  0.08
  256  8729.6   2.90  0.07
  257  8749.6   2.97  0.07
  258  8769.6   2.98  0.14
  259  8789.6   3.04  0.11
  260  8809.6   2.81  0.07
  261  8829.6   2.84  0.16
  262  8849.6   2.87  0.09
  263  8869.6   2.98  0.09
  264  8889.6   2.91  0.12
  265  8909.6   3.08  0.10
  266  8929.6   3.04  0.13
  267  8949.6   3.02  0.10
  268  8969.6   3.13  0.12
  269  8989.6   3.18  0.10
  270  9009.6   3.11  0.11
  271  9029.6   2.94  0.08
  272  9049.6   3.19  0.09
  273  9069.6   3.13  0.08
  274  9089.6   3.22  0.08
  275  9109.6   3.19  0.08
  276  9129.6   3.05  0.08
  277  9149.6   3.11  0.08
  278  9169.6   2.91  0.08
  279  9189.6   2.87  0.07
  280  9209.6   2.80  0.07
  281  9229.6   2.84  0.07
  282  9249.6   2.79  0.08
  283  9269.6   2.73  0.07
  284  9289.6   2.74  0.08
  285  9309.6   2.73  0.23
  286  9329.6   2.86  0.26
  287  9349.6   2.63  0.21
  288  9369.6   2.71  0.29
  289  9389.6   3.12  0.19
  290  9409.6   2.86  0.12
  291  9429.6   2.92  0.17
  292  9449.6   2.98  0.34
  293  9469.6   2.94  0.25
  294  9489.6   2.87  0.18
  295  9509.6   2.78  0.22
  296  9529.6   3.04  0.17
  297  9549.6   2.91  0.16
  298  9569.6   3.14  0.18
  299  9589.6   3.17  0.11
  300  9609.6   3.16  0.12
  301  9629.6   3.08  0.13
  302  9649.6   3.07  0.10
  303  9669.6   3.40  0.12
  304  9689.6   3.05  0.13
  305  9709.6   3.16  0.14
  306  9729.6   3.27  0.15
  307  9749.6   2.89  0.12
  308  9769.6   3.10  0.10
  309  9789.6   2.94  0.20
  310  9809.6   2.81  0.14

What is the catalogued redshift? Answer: 0.293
